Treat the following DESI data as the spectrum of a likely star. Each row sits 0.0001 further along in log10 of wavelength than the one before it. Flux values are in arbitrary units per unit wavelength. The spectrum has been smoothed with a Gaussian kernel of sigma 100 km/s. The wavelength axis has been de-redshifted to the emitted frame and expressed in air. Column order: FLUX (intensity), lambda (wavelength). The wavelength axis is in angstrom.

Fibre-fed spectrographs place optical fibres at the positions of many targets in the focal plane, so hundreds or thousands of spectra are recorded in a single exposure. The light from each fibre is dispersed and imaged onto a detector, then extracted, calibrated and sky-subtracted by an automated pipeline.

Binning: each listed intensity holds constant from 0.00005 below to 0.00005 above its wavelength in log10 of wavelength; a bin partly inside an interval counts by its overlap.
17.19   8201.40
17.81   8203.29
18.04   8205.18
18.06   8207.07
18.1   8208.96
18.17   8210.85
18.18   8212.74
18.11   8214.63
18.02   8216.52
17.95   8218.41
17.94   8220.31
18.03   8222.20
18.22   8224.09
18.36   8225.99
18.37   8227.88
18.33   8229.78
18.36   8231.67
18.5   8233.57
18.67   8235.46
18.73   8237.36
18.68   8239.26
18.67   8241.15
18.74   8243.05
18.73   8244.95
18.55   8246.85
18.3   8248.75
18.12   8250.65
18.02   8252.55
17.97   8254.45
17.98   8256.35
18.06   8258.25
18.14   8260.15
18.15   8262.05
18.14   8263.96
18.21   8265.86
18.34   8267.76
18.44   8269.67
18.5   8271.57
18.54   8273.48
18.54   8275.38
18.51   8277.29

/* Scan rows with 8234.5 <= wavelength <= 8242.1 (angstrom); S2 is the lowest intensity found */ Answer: 18.67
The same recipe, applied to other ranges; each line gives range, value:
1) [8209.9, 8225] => 17.94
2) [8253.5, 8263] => 17.97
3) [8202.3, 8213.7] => 17.81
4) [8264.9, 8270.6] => 18.21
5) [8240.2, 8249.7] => 18.3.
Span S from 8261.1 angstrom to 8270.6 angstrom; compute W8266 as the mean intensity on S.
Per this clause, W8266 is 18.2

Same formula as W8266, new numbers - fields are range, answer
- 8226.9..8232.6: 18.4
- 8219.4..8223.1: 18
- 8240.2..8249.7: 18.6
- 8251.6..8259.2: 18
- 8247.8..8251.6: 18.2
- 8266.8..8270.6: 18.4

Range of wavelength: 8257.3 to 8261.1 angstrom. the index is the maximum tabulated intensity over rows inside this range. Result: 18.14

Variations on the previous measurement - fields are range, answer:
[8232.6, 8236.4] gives 18.67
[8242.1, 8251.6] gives 18.74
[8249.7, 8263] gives 18.15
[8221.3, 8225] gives 18.22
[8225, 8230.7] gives 18.37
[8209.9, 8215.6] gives 18.18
